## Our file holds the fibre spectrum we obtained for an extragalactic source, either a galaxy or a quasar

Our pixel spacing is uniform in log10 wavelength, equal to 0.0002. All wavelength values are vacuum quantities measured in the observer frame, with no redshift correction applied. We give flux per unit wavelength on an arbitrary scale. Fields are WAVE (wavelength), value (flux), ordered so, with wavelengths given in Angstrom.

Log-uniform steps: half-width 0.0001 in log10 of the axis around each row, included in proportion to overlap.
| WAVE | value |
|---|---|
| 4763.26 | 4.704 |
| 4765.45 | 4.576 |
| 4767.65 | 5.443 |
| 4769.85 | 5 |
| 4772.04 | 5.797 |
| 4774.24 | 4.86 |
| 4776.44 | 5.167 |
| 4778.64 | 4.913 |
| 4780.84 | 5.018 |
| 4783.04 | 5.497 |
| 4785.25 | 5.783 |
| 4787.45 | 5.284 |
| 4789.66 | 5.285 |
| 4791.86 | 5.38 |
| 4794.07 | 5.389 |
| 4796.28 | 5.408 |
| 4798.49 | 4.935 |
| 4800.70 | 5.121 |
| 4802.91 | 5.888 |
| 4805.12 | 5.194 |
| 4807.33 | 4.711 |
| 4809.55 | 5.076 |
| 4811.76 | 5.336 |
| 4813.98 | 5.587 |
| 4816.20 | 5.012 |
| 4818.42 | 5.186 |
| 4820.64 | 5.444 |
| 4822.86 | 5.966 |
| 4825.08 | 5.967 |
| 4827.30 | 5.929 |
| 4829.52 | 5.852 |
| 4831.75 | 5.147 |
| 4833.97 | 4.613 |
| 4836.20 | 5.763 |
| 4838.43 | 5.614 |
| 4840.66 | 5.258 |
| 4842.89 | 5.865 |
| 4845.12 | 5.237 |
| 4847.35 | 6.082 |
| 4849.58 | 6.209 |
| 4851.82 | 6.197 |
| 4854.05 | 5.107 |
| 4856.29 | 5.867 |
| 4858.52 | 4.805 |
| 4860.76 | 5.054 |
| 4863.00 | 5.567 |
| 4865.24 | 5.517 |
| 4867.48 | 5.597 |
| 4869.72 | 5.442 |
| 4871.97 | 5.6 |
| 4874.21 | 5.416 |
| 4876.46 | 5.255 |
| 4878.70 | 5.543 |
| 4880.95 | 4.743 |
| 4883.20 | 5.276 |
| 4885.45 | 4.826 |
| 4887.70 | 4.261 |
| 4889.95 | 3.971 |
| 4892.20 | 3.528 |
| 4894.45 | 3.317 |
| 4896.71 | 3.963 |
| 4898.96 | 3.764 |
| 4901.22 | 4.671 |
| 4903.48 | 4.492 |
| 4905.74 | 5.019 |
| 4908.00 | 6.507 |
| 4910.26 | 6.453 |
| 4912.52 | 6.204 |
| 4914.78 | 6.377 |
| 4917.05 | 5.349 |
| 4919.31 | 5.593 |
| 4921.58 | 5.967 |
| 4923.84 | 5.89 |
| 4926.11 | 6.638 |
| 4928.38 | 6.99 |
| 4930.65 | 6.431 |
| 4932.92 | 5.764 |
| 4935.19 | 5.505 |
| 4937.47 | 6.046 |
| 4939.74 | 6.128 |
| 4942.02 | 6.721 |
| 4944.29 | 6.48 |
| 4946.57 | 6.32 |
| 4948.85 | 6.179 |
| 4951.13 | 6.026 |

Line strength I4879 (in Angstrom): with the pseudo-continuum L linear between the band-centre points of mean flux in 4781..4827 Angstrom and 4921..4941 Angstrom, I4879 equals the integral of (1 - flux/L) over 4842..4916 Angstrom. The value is 8.0 Angstrom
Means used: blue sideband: 5.38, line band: 5.2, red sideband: 6.16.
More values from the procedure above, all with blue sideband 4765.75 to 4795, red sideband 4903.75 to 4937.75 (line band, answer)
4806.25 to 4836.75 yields 0.53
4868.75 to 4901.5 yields 6.66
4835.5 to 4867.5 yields 0.37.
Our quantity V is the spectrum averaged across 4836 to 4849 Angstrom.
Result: 5.65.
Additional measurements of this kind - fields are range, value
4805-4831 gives 5.44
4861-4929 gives 5.24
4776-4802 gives 5.27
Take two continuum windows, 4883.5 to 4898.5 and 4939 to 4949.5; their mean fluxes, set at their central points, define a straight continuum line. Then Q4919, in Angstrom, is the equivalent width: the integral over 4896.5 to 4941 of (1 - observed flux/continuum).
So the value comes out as -4.00 Angstrom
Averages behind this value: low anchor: 4.04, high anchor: 6.38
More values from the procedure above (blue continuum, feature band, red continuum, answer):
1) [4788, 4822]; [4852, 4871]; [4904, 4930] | 0.85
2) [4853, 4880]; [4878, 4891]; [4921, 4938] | 1.99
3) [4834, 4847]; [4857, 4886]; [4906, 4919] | 2.24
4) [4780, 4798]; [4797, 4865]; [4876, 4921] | -3.16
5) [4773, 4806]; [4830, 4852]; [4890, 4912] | -2.63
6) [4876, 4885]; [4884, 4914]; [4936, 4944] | 4.45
